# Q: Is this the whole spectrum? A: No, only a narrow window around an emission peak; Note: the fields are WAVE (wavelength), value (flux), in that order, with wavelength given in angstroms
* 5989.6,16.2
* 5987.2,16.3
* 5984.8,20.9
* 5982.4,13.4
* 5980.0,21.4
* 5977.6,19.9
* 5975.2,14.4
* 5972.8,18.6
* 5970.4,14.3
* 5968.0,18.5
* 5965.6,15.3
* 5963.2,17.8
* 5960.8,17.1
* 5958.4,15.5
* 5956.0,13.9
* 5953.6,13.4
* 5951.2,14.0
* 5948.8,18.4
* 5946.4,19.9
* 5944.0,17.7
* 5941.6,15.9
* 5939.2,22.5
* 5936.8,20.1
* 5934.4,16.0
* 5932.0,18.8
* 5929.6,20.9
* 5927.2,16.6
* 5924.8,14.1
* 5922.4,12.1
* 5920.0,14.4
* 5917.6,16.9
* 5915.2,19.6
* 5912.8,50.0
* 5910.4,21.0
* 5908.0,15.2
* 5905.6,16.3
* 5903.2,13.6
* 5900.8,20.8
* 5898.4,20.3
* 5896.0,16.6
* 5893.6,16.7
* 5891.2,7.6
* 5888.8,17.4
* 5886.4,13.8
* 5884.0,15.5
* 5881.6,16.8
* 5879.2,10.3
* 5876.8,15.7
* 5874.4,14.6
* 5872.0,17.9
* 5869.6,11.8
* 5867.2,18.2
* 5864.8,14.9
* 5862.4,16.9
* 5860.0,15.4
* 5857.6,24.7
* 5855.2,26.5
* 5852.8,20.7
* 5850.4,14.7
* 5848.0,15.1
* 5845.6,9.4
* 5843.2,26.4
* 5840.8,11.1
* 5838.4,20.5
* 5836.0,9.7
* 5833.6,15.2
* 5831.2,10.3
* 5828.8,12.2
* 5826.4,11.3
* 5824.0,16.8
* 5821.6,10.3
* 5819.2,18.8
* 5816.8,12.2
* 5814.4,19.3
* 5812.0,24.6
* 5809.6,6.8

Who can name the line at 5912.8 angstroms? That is [O III]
